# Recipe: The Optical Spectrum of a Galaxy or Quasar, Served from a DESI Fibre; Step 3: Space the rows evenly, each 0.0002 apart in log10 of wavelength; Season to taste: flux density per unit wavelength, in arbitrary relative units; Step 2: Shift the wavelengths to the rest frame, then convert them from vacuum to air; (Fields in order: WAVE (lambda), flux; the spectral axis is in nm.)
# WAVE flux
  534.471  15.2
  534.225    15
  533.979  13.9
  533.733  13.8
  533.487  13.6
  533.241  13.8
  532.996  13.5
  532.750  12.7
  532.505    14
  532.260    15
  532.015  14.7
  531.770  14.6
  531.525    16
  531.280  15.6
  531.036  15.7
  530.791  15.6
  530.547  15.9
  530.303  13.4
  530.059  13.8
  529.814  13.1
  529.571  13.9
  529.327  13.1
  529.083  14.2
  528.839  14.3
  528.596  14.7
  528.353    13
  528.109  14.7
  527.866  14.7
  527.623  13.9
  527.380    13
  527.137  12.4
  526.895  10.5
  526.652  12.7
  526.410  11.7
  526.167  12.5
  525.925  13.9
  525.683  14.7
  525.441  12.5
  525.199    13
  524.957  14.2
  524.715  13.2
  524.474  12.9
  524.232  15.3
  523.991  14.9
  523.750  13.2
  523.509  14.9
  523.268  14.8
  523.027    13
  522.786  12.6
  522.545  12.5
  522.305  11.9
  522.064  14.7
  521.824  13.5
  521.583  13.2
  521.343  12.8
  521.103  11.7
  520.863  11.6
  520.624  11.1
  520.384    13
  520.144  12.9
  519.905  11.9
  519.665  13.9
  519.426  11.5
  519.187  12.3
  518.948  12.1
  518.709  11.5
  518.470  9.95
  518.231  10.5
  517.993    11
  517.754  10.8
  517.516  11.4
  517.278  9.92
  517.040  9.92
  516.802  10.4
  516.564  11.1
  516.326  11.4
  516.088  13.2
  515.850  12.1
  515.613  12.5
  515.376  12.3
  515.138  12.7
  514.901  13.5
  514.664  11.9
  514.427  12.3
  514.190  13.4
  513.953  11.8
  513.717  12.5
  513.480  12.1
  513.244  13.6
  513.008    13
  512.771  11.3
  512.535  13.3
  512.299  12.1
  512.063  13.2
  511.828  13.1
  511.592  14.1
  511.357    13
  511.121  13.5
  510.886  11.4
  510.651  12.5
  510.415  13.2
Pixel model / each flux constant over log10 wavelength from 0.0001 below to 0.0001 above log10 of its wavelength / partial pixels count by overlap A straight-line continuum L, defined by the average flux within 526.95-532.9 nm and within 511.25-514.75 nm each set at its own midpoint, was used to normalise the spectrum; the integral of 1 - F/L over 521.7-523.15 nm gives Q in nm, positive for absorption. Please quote 0.05 nm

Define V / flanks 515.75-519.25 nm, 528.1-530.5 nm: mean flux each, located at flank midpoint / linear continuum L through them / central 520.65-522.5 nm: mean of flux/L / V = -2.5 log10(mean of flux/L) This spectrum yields -0.05 mag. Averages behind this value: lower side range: 11.1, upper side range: 13.8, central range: 12.7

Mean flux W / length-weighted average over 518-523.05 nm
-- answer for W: 12.3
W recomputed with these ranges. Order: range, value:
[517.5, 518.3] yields 10.9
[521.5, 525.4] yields 13.6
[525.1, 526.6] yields 13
